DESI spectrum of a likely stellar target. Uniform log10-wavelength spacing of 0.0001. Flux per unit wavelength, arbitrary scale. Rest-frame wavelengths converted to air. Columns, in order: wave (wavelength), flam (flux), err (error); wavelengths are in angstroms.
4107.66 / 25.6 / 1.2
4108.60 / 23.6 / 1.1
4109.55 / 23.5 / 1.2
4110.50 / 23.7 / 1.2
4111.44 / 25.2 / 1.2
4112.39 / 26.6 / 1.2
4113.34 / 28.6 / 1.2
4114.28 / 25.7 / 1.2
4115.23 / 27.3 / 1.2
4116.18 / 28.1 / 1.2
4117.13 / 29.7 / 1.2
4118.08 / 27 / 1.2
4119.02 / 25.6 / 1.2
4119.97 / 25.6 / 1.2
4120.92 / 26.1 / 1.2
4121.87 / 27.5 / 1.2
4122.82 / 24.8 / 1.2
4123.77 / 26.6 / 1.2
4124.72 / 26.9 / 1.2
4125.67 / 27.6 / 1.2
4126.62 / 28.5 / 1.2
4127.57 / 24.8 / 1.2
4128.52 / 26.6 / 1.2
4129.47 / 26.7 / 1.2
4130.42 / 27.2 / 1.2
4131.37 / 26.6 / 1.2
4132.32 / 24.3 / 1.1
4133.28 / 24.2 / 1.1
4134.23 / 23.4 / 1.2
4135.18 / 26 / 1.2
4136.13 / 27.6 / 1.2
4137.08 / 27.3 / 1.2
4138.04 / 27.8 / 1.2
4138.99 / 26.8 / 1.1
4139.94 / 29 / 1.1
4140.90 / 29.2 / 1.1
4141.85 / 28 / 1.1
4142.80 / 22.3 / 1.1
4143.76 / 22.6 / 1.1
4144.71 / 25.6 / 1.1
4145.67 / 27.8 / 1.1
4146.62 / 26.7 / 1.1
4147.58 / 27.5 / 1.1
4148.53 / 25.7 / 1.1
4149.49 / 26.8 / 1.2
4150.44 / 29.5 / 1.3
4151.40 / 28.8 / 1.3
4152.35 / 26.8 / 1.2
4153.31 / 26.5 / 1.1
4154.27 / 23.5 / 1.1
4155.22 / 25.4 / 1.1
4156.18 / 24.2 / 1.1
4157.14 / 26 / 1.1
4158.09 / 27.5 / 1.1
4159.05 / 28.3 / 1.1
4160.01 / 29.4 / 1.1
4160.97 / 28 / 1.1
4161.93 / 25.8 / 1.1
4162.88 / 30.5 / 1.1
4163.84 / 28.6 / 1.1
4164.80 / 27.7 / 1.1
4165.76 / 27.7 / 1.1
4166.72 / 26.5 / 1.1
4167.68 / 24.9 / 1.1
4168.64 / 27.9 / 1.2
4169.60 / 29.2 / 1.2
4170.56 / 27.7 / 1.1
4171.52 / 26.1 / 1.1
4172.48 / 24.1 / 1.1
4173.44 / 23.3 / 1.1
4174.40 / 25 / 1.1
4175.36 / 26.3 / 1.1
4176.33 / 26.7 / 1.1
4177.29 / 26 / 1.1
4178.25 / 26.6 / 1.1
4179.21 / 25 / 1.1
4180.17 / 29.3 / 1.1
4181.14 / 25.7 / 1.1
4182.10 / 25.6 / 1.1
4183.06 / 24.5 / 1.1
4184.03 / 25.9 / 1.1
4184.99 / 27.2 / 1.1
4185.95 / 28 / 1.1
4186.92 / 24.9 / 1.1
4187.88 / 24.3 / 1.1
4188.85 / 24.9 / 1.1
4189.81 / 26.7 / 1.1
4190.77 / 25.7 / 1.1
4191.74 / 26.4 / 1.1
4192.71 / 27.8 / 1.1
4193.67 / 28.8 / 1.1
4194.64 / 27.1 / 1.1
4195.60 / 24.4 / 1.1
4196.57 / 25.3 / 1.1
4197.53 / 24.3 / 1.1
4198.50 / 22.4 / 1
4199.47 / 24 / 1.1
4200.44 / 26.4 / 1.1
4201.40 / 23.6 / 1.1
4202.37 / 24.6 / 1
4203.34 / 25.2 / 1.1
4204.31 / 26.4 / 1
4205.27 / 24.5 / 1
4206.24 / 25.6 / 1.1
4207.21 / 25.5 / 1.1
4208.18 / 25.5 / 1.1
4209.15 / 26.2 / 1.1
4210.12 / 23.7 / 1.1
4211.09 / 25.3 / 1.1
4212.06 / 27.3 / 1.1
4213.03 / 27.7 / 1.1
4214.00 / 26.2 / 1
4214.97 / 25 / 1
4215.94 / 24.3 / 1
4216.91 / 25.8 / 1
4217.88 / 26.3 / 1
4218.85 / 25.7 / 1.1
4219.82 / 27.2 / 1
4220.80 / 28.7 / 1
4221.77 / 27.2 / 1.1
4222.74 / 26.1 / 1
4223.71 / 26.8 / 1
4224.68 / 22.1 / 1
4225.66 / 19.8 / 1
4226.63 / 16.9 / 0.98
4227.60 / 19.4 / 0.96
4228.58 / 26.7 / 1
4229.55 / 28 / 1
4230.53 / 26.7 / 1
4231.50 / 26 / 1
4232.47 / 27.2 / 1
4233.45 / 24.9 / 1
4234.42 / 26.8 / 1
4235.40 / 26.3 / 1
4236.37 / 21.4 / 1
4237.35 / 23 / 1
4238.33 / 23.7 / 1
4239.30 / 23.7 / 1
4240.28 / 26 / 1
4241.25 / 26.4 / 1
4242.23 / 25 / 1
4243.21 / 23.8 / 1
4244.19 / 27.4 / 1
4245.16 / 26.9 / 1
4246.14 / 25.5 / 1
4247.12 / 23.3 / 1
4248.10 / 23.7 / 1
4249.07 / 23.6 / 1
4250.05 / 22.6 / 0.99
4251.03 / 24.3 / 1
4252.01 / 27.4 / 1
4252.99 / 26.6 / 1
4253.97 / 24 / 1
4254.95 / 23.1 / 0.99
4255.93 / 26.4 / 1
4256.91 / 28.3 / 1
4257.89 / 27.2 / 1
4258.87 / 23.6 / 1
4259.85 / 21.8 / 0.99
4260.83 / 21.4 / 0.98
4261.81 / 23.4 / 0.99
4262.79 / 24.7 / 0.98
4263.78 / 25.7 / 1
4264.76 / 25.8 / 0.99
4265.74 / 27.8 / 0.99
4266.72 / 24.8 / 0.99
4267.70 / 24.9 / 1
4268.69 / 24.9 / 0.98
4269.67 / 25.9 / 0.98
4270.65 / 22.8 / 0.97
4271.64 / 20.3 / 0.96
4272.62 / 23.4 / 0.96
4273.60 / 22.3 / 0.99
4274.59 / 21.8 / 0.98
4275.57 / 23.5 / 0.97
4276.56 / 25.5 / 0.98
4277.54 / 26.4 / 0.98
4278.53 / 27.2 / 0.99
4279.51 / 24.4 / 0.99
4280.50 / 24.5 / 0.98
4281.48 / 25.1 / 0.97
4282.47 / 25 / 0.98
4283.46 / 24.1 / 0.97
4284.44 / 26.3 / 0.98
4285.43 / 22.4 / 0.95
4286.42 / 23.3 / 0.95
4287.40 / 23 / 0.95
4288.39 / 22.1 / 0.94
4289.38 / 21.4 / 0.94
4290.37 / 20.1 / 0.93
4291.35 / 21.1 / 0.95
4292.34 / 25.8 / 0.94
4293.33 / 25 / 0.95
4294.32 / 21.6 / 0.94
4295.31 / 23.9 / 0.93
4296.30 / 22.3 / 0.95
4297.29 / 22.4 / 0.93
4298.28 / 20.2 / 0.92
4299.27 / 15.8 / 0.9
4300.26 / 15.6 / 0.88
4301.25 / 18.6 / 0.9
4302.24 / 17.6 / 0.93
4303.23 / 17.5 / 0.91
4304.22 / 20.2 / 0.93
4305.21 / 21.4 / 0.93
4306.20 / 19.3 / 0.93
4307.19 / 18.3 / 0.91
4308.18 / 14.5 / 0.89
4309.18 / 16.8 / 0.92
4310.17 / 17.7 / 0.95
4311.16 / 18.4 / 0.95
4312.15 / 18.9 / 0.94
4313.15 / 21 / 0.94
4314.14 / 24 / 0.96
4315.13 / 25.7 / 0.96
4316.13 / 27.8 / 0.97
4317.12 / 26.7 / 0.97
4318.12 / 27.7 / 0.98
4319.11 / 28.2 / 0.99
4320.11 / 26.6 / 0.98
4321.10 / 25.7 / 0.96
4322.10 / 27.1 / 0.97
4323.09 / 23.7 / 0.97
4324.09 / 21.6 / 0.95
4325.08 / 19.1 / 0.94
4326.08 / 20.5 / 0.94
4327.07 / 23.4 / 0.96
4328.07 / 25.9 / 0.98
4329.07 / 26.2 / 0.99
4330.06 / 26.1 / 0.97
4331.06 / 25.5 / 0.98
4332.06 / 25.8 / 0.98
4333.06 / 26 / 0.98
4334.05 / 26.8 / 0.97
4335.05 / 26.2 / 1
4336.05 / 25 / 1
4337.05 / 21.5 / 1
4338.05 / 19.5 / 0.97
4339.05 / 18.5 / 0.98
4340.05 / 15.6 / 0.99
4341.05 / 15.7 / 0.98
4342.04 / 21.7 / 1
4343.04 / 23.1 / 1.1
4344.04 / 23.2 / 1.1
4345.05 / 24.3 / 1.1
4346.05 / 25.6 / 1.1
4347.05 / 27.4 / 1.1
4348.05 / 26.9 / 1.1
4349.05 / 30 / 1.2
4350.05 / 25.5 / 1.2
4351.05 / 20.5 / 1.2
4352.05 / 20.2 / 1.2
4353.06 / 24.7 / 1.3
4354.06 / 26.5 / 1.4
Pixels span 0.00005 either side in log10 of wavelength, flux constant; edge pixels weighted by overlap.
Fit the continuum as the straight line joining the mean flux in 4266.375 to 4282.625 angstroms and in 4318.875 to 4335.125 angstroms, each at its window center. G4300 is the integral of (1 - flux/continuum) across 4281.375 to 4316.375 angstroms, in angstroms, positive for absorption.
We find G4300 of 4.85 angstroms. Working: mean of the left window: 24.3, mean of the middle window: 21.1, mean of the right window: 24.9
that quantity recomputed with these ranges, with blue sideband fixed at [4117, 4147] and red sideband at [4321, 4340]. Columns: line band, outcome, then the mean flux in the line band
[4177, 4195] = -0.5 angstroms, 26.3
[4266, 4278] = 0.3 angstroms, 23.9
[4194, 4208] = 0.2 angstroms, 25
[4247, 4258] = -0.1 angstroms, 25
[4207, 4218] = -0.2 angstroms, 25.7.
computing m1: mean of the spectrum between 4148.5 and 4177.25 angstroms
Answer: 26.8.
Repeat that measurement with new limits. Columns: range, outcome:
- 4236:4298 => 24.2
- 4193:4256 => 25.1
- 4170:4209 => 25.7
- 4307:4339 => 23.4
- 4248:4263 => 24.5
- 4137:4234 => 26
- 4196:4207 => 24.8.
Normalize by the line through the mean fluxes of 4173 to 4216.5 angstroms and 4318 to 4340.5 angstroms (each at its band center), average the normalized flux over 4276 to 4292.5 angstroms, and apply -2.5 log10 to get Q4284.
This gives 0.027 mag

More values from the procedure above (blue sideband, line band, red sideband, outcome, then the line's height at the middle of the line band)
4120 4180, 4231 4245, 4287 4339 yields -0.039 mag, 24.3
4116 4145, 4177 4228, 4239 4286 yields 0.004 mag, 25.5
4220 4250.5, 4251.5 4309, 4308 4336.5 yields 0.061 mag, 24.3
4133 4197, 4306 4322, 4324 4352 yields 0.064 mag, 23.9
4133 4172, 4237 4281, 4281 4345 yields -0.036 mag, 23.8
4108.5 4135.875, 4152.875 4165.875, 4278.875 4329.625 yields -0.070 mag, 25.4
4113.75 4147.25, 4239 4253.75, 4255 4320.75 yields -0.054 mag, 23.9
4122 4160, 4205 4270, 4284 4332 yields -0.047 mag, 24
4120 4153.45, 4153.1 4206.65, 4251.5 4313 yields -0.031 mag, 25.4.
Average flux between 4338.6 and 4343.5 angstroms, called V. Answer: 18.9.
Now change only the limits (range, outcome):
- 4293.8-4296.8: 22.6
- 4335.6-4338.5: 22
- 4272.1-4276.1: 22.8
